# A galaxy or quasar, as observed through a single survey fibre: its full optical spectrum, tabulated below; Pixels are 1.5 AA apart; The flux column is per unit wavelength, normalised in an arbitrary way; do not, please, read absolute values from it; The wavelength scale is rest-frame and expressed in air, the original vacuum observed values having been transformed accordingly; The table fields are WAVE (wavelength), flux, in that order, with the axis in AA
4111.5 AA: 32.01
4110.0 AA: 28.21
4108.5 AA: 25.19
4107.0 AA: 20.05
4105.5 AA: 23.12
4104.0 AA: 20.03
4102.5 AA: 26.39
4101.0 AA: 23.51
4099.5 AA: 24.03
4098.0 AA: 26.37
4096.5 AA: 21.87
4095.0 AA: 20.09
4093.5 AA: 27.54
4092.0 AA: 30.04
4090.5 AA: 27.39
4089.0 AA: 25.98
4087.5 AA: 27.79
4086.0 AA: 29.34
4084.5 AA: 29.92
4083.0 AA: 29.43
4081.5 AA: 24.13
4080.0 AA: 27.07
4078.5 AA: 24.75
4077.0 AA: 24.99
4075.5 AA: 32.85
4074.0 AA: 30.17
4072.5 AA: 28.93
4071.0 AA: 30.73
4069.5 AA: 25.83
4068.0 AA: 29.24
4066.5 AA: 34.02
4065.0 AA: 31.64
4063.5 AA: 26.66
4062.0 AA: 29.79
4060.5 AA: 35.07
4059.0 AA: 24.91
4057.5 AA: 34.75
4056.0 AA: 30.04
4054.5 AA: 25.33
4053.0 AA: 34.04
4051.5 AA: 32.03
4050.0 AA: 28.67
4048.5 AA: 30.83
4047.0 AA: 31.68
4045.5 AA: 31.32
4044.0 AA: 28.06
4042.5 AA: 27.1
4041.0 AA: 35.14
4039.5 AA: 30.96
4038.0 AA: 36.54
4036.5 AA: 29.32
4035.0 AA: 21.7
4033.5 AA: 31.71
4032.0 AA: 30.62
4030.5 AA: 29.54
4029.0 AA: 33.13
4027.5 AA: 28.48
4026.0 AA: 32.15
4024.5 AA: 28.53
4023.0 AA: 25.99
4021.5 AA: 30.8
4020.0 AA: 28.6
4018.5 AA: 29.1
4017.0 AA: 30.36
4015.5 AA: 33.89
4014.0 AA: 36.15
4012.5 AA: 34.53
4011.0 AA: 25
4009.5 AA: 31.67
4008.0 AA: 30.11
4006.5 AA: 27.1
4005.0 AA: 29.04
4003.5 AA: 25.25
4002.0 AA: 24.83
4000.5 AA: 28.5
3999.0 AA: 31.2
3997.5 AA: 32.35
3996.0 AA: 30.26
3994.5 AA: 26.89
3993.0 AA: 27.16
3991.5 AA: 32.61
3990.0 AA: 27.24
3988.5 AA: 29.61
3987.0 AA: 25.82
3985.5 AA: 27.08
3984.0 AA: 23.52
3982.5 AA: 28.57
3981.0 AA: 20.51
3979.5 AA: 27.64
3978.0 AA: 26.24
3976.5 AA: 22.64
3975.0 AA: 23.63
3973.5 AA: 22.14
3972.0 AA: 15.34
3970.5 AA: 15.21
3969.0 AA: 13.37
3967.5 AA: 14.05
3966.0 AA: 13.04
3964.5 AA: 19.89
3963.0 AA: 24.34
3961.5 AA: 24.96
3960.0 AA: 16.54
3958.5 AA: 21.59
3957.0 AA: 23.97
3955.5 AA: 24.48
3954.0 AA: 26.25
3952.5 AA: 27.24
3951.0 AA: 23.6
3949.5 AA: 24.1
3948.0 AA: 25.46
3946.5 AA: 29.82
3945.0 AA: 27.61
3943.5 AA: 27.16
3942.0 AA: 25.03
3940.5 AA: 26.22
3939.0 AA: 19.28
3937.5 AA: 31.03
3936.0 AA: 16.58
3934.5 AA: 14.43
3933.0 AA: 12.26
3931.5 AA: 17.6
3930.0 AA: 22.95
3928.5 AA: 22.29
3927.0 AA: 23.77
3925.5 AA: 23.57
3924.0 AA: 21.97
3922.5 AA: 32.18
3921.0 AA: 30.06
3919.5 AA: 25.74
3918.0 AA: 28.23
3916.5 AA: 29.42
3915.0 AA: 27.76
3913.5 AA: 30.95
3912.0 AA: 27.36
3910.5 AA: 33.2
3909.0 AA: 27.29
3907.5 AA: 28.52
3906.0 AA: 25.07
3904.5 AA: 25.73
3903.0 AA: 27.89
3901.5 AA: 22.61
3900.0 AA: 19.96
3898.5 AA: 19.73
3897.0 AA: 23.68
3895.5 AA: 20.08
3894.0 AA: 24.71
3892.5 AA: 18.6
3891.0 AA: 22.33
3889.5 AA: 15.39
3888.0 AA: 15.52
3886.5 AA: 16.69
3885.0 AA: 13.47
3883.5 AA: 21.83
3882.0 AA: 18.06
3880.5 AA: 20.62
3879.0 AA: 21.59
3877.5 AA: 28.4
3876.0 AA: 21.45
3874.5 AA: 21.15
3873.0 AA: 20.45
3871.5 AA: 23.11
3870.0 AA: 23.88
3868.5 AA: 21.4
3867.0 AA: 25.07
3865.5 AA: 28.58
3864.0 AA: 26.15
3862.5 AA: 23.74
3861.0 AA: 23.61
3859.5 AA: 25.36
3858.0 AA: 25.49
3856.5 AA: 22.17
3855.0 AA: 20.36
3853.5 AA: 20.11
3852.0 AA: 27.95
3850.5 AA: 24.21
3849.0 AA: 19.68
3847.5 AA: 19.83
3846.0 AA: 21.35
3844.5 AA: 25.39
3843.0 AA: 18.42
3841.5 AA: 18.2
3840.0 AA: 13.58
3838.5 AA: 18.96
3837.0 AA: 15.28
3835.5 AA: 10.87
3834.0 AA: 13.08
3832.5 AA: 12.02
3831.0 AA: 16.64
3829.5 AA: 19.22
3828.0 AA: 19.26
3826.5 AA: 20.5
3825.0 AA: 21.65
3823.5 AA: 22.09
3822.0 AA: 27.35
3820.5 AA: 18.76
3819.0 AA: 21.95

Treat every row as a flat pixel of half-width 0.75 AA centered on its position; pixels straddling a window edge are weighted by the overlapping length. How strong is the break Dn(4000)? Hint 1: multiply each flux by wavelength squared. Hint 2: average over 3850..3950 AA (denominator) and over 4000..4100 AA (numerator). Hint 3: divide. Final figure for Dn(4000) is 1.33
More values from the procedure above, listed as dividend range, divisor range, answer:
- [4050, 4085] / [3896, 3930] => 1.22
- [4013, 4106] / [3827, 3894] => 1.56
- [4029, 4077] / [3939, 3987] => 1.38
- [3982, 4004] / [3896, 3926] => 1.10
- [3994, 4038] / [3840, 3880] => 1.41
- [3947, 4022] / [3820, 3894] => 1.33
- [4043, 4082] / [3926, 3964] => 1.35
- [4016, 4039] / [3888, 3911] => 1.37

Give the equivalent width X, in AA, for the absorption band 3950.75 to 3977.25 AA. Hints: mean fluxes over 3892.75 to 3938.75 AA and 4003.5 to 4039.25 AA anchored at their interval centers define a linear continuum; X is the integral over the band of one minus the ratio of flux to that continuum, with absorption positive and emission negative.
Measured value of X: 6.2 AA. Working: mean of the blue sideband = 24.4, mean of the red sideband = 30.1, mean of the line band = 20.6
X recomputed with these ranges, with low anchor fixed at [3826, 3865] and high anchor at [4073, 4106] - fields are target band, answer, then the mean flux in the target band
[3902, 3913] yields -3.12 AA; 27.8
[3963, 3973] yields 3.09 AA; 16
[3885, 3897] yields 1.29 AA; 19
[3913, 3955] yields -4.46 AA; 24.7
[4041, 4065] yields -4.63 AA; 30.2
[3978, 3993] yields -2.08 AA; 26.9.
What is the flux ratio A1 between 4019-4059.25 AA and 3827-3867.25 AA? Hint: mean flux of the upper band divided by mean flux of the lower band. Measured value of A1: 1.47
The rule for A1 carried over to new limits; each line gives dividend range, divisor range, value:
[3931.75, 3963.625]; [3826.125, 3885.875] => 1.12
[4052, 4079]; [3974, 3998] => 1.11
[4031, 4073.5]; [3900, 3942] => 1.22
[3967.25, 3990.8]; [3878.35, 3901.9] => 1.17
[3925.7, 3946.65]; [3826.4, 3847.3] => 1.29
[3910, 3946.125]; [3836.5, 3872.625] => 1.12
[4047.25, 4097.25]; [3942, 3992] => 1.22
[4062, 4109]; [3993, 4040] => 0.90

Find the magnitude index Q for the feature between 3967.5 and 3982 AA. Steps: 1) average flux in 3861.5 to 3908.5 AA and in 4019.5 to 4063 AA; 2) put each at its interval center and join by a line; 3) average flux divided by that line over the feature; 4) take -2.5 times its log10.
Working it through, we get 0.29 mag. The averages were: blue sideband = 22.1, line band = 20.5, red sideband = 30.2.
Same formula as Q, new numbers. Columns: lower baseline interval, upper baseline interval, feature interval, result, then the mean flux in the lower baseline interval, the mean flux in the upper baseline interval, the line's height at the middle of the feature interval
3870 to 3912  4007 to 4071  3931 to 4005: 0.12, 22.2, 30.3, 26.5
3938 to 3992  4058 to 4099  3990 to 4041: -0.17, 23.5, 28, 25.5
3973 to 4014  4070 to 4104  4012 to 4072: -0.12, 27.6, 26.8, 27.2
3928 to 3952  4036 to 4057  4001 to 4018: -0.06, 22.9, 30.9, 28.1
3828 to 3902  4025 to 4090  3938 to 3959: -0.03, 20.6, 29.7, 24.5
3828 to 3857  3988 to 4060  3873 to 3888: 0.05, 18.8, 29.9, 21.1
